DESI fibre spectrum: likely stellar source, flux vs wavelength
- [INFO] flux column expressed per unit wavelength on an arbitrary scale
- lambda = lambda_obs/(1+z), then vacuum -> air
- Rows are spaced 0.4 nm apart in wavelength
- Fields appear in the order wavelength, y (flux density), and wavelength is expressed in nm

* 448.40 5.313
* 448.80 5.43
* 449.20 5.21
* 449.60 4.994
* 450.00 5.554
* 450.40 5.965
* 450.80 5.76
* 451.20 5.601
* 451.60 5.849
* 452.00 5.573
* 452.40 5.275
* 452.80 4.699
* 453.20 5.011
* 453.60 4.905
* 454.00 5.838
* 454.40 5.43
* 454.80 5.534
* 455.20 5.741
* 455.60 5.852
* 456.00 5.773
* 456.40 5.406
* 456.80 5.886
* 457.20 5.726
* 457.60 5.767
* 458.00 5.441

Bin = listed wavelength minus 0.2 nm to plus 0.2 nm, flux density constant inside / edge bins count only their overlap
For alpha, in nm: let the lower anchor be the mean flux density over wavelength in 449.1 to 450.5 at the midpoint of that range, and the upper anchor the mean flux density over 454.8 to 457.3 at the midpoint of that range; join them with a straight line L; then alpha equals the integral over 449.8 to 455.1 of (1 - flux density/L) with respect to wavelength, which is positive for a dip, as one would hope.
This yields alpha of 0.07 nm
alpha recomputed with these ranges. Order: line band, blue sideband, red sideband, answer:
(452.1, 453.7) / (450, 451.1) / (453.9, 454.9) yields 0.18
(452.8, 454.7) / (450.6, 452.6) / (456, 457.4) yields 0.13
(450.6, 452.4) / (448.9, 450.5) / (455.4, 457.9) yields -0.05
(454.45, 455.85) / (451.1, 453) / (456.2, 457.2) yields -0.03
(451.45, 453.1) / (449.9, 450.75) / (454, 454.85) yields 0.11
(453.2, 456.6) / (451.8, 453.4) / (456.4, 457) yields -0.04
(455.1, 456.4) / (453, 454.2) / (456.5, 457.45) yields -0.04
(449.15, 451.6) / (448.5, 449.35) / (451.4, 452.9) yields -0.09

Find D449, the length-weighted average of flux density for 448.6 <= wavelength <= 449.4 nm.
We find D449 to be 5.32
